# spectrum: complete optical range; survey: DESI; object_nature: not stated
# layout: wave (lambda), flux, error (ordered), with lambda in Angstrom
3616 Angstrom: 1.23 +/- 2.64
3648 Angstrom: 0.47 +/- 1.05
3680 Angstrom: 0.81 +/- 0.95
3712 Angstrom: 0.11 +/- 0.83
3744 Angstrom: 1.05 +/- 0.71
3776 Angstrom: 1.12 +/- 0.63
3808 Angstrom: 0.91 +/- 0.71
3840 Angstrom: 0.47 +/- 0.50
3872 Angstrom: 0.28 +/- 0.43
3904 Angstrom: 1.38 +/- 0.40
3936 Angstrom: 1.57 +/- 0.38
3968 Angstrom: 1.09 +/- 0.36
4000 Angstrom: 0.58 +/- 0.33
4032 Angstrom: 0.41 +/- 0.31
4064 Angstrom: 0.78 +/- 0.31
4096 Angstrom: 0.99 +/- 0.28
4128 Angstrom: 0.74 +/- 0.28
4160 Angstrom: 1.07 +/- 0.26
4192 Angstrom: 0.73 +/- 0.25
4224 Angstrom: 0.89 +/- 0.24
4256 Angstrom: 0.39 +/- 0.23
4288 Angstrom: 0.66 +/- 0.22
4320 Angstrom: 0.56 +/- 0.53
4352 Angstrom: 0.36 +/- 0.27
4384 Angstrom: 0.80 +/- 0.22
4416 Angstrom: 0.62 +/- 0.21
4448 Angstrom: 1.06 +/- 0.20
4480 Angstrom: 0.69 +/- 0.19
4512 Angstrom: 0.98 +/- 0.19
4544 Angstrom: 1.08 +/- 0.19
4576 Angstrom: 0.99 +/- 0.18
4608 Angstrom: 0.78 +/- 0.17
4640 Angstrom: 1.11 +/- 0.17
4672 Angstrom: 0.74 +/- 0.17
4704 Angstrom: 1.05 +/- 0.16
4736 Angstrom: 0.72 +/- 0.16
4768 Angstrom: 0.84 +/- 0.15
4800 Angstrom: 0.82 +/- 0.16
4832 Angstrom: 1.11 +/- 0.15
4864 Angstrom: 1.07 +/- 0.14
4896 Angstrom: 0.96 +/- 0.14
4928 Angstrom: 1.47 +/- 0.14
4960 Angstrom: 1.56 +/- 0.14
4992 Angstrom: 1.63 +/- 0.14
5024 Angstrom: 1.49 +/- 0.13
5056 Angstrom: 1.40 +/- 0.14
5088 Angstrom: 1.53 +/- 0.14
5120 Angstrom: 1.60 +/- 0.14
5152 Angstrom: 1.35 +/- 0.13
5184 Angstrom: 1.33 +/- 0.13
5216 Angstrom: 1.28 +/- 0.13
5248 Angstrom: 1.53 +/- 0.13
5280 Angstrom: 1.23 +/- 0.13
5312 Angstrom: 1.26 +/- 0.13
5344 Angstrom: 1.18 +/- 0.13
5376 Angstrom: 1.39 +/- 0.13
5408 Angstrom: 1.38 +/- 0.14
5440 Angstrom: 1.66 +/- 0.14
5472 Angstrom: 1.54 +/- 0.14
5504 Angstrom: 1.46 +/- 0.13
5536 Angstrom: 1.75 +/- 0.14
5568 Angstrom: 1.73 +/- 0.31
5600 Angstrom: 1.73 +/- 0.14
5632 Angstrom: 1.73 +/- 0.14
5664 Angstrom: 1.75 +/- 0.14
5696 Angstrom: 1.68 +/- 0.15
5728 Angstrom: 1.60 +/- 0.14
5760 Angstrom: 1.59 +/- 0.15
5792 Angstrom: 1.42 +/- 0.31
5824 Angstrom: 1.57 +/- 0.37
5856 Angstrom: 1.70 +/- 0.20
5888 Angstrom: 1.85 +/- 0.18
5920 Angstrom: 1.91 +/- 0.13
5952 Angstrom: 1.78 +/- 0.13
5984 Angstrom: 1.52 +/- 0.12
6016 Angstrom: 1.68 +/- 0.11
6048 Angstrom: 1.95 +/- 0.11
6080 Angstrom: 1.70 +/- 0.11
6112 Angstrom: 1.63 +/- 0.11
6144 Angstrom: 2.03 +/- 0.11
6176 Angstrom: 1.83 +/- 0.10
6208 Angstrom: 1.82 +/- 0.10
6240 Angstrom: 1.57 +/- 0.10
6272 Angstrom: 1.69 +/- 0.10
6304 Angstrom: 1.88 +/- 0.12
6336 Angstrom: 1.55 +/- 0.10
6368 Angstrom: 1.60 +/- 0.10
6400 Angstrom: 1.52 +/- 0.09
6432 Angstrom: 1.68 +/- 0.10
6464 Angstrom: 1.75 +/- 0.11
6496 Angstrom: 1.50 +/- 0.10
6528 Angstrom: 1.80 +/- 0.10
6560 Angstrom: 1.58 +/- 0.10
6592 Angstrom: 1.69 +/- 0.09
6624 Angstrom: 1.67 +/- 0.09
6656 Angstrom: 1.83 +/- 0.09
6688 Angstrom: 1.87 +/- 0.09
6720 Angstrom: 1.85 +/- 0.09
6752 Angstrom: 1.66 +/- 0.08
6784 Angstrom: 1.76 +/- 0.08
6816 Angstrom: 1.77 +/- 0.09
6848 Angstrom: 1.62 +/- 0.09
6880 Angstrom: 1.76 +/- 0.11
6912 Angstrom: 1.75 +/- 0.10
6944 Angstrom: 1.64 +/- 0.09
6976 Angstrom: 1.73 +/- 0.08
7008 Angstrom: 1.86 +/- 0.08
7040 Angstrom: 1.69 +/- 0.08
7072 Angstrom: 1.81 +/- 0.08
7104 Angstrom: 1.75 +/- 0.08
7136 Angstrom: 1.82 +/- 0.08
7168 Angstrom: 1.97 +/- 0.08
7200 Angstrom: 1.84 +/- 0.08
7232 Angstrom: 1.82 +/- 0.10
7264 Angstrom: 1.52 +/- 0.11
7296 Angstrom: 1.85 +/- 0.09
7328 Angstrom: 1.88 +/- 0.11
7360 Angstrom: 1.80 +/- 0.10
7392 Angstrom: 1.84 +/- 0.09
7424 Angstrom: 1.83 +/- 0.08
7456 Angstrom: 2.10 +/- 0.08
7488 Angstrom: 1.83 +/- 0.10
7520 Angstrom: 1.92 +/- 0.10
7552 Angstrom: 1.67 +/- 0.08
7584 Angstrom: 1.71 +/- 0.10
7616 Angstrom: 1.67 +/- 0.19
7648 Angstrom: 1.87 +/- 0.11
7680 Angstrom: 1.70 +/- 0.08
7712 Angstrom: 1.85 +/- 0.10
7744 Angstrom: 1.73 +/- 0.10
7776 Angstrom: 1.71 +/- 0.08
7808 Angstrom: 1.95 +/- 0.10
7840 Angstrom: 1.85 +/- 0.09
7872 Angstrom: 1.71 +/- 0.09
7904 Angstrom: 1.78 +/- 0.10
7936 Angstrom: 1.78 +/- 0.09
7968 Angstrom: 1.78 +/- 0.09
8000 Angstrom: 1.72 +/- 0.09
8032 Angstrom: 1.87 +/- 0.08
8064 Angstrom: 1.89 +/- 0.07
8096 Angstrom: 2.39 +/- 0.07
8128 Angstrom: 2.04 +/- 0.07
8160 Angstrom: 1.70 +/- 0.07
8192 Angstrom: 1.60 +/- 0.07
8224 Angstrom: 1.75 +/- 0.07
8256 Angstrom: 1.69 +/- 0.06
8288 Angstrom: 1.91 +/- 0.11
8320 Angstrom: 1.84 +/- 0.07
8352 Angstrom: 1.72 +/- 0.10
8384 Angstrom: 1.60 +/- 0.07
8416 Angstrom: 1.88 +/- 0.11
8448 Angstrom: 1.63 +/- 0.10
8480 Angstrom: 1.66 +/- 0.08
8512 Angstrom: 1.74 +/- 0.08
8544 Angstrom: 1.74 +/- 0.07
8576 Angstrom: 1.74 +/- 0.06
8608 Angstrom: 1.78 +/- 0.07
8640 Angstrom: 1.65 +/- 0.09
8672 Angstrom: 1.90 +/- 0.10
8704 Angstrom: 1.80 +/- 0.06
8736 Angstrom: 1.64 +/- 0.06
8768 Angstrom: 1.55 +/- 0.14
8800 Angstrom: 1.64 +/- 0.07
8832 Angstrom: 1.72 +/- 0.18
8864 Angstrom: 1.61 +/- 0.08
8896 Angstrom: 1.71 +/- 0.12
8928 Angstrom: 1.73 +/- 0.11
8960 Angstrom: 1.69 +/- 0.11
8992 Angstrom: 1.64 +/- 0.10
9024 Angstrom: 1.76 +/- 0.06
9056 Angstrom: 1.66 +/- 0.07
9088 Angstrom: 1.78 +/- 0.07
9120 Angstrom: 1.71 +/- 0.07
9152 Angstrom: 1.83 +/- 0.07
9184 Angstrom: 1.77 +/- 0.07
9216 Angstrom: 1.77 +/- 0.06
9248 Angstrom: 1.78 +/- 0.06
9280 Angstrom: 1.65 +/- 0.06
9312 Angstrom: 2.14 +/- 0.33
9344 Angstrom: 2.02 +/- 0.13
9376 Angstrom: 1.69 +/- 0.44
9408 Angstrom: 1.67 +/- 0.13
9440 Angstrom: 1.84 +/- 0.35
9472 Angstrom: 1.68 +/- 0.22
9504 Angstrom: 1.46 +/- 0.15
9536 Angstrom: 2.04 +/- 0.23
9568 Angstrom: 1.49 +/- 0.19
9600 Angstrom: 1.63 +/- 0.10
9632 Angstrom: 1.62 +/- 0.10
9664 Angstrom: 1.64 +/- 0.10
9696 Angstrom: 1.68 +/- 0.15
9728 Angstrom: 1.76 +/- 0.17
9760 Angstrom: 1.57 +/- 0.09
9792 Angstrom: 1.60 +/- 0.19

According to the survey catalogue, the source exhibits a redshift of 0.23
